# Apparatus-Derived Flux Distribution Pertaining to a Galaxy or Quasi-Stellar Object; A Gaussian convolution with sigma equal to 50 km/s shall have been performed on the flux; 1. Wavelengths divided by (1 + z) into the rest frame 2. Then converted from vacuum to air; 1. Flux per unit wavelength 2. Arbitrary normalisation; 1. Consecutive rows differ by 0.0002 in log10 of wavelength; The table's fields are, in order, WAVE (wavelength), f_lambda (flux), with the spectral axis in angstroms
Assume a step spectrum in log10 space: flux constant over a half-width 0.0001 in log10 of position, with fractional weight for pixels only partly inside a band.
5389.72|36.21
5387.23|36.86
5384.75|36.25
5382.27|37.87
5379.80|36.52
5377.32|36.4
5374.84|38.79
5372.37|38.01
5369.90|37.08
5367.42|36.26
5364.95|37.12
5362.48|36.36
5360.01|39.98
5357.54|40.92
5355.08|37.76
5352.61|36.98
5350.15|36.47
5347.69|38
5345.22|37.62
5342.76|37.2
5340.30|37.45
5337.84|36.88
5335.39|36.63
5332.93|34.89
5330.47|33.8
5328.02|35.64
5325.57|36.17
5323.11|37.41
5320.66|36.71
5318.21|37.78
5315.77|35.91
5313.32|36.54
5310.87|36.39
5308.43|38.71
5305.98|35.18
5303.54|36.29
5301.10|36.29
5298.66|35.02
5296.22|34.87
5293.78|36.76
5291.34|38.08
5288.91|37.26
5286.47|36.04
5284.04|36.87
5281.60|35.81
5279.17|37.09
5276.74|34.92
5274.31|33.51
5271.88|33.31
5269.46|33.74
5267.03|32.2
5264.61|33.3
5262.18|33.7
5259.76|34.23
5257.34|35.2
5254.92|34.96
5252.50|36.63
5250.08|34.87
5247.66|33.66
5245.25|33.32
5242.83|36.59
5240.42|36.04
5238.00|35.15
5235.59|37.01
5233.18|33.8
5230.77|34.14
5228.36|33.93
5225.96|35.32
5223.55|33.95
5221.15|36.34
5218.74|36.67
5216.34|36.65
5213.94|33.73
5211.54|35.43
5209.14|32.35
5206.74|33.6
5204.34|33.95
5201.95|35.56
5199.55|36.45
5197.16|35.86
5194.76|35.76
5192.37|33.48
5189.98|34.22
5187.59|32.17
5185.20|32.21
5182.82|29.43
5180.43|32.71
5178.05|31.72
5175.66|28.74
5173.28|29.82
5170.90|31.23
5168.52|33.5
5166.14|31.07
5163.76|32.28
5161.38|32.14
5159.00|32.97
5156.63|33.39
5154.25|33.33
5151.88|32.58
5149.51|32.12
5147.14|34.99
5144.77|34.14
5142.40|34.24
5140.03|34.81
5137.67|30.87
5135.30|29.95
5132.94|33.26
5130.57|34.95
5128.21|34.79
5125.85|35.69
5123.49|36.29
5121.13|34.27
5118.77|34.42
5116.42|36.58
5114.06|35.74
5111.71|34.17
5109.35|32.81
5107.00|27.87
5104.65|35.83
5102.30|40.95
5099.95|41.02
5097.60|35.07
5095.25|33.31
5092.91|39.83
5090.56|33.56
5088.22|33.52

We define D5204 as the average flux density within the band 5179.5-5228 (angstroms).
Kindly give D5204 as 34.3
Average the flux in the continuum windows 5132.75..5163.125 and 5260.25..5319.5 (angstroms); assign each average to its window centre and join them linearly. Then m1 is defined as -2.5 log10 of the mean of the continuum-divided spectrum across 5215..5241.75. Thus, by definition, -0.03 mag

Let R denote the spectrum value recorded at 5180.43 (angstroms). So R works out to 32.71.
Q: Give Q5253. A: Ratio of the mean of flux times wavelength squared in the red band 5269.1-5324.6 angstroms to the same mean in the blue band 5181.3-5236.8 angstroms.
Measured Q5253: 1.1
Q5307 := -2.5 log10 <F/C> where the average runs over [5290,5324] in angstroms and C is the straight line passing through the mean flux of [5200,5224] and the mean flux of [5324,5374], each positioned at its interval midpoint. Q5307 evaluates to 0.00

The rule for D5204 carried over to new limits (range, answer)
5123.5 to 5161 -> 33.5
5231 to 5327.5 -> 35.6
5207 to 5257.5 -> 35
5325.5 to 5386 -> 37.1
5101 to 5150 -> 34.3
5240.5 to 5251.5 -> 34.8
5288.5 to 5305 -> 36.3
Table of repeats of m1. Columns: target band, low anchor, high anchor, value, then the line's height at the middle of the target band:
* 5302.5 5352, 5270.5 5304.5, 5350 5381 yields 0.005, 36.8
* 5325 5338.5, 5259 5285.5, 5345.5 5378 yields 0.030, 36.6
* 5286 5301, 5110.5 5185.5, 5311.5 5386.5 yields -0.012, 35.9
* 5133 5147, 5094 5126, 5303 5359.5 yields 0.079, 35.5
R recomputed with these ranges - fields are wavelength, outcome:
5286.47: 36.04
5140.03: 34.81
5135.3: 29.95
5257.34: 35.2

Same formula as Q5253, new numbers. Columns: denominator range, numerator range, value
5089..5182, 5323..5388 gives 1.20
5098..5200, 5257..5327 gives 1.12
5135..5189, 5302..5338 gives 1.20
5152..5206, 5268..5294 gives 1.13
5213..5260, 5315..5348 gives 1.08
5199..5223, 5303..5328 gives 1.09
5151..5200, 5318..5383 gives 1.22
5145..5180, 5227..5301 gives 1.13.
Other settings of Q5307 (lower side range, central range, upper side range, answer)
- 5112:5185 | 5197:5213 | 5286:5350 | -0.01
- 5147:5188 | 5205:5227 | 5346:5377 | -0.05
